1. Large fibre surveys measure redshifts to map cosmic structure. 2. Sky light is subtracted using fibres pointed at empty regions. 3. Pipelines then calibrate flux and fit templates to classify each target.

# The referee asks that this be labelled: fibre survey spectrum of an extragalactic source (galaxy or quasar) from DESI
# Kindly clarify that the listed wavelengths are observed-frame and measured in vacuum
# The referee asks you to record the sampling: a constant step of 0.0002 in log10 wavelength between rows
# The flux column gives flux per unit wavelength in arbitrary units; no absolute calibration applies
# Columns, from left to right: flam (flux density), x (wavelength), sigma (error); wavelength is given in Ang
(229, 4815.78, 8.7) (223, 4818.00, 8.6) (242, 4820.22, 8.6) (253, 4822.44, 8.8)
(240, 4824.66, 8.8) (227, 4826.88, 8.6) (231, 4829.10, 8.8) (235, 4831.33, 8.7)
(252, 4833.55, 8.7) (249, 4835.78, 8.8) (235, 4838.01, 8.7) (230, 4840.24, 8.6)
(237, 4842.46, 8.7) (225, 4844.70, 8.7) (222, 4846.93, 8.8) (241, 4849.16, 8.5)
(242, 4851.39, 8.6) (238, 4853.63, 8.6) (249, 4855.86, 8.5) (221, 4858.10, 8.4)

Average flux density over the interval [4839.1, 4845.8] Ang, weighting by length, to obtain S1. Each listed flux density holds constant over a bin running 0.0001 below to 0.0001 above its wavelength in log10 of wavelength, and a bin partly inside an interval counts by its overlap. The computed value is 231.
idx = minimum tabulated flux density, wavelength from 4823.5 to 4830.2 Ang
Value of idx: 227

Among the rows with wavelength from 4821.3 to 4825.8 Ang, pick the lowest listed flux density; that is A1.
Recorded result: 240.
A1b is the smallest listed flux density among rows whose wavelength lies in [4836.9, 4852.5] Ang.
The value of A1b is 222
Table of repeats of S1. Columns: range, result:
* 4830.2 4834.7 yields 243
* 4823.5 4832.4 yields 233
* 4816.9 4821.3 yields 232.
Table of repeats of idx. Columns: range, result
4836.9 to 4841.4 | 230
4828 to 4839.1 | 231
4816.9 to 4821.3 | 223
